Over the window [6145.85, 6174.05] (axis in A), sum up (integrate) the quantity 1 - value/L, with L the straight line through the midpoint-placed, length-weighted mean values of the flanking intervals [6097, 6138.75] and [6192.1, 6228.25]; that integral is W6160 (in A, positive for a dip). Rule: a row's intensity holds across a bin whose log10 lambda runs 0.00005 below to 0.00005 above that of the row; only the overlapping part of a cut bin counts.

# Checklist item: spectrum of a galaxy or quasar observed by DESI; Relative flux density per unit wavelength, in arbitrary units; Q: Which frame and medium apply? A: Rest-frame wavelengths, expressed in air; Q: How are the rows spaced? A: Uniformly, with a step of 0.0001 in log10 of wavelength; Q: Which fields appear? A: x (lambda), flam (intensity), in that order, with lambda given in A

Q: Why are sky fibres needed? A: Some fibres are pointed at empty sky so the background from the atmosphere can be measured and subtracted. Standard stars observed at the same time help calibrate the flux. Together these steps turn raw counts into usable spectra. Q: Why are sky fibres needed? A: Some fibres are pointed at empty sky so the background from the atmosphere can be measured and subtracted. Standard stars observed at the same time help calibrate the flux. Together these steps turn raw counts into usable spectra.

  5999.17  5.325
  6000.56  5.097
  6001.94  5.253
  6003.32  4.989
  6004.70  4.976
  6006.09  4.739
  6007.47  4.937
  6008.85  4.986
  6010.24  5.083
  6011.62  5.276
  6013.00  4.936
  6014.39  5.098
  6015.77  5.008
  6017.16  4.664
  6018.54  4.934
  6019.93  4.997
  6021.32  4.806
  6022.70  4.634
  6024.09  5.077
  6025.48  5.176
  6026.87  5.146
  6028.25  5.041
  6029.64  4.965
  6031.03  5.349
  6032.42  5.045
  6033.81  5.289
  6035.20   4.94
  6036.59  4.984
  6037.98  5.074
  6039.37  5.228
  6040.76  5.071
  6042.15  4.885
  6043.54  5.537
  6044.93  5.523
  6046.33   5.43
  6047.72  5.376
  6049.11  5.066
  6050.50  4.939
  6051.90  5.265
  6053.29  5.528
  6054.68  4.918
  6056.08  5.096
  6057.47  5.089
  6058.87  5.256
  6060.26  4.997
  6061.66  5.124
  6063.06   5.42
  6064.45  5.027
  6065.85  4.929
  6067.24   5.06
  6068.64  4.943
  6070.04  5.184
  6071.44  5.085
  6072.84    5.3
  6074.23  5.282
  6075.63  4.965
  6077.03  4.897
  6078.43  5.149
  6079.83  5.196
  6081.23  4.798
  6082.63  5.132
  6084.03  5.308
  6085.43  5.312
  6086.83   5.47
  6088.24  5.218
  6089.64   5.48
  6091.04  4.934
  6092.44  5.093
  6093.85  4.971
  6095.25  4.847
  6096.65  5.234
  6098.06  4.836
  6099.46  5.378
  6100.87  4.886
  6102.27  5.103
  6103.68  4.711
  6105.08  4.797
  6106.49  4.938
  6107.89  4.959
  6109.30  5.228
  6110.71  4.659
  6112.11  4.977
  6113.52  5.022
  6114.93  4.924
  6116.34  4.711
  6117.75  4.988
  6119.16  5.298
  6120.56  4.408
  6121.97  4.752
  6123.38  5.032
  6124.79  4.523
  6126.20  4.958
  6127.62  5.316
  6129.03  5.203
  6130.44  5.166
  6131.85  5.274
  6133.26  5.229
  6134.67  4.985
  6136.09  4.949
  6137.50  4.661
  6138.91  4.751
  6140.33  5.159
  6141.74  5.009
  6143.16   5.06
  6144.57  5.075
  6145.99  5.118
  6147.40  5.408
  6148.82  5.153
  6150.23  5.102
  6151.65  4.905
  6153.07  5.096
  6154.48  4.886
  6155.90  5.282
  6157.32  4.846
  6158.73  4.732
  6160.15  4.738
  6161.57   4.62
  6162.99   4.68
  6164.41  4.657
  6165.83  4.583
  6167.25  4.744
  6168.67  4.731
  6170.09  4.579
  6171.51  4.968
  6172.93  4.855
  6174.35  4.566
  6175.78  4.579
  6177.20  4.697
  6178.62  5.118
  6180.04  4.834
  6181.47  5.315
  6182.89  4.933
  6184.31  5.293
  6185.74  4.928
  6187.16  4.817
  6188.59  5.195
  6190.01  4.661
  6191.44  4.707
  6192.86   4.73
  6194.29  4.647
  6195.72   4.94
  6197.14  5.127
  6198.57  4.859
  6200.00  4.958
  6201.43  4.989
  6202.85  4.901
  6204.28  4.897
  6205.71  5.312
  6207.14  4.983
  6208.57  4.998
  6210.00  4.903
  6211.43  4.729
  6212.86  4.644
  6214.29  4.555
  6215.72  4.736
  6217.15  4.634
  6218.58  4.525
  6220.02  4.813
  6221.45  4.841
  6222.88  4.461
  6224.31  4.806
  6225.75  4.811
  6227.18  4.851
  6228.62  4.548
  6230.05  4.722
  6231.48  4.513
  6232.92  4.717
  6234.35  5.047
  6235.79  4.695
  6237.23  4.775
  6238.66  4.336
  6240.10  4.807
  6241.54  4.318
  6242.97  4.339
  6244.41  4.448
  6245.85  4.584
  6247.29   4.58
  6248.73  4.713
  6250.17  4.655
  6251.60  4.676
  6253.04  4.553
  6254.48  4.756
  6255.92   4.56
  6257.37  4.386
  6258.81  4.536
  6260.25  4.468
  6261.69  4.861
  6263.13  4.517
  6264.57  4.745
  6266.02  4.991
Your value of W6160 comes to 0.1 A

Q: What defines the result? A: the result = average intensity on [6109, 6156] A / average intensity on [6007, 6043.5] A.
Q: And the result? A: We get 0.99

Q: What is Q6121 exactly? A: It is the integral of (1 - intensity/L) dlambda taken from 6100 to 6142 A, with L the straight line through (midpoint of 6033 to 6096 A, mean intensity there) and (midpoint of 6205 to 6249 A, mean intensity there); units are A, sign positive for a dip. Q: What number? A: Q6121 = 0.3 A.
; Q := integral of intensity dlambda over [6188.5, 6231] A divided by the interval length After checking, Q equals 4.81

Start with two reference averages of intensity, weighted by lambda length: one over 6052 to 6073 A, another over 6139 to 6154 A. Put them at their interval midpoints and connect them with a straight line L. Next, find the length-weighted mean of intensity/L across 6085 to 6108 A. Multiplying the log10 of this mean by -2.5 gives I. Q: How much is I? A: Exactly 0.01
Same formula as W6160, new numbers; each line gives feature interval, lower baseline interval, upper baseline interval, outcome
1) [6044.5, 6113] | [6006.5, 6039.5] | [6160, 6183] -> -2.5 A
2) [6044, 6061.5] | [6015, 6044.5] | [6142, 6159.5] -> -0.6 A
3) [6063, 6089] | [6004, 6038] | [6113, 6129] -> -0.9 A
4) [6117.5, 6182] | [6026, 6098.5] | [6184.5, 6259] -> 0.0 A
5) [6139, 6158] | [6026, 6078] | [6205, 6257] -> -0.7 A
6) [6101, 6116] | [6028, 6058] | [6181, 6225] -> 0.4 A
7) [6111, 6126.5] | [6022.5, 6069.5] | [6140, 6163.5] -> 0.5 A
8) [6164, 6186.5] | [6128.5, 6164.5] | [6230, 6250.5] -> 0.2 A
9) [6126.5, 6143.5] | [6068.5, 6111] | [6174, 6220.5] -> -0.2 A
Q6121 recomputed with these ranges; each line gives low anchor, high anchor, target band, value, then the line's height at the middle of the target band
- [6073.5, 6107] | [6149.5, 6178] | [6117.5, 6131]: 0.0 A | 4.95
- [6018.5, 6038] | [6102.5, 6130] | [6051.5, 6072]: -0.6 A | 4.99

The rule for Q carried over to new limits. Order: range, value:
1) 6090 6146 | 4.98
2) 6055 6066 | 5.12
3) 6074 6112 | 5.06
